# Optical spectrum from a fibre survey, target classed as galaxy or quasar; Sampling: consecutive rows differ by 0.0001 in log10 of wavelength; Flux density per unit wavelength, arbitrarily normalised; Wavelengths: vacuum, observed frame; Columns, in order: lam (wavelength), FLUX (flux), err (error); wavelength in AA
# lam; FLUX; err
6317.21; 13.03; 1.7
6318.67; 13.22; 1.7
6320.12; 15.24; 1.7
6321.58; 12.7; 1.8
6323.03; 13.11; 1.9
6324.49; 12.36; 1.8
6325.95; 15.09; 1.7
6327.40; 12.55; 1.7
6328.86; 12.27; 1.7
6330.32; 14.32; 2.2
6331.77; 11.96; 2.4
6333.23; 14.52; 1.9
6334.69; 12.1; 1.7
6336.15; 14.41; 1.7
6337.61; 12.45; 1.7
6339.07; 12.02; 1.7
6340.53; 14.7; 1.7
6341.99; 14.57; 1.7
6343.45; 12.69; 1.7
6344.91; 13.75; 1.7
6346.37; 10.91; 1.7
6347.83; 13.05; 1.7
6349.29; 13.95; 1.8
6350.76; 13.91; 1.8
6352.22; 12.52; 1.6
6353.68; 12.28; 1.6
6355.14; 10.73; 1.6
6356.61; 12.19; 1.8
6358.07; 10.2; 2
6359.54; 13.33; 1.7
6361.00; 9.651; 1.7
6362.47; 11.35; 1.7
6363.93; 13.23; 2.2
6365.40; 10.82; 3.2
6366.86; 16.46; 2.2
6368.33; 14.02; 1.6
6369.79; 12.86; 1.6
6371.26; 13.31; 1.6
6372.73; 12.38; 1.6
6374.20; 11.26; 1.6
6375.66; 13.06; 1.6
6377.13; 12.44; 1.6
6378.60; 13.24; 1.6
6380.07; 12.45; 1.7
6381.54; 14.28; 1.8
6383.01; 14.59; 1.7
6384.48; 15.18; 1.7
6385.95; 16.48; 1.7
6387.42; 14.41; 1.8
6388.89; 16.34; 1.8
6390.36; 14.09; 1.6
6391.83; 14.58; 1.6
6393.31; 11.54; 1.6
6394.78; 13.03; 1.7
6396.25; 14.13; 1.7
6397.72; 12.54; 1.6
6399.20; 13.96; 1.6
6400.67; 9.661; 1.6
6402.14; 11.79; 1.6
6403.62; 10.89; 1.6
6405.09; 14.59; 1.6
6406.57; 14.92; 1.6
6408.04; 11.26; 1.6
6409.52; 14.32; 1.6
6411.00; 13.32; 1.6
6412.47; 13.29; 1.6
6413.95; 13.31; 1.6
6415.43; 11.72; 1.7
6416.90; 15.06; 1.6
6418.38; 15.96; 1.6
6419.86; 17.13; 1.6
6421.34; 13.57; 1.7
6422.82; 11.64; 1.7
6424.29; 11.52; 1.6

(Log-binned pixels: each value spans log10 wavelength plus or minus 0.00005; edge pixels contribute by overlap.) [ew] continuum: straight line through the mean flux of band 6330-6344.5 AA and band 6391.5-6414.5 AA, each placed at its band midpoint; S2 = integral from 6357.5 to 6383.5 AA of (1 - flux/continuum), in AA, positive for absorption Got 0.8 AA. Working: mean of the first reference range 13.4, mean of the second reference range 12.9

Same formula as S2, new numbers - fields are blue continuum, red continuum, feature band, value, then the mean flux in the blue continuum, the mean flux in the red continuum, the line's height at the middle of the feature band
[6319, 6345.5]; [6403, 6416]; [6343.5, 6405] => 1.2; 13.4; 13.1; 13.2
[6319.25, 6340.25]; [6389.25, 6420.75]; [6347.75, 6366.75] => 1.6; 13.3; 13.4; 13.3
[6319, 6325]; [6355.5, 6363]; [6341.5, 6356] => -1.1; 13.4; 11.3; 11.9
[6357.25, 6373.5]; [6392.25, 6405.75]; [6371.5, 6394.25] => -2.3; 12.5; 12.5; 12.5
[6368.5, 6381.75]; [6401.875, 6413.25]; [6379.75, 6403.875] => -1.2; 12.8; 13.1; 13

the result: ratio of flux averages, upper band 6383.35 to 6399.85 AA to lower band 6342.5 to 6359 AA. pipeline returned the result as 1.14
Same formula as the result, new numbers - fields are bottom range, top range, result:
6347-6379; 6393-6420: 1.05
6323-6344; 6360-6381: 0.95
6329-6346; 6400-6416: 0.95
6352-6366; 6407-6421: 1.20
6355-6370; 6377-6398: 1.14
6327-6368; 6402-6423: 1.07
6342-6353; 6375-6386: 1.06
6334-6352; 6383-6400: 1.08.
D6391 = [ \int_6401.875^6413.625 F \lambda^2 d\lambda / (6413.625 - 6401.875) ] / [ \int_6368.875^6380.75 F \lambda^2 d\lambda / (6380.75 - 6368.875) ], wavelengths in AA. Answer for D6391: 1.05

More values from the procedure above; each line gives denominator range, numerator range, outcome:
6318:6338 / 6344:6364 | 0.92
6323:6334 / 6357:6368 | 0.93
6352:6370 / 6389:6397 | 1.13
